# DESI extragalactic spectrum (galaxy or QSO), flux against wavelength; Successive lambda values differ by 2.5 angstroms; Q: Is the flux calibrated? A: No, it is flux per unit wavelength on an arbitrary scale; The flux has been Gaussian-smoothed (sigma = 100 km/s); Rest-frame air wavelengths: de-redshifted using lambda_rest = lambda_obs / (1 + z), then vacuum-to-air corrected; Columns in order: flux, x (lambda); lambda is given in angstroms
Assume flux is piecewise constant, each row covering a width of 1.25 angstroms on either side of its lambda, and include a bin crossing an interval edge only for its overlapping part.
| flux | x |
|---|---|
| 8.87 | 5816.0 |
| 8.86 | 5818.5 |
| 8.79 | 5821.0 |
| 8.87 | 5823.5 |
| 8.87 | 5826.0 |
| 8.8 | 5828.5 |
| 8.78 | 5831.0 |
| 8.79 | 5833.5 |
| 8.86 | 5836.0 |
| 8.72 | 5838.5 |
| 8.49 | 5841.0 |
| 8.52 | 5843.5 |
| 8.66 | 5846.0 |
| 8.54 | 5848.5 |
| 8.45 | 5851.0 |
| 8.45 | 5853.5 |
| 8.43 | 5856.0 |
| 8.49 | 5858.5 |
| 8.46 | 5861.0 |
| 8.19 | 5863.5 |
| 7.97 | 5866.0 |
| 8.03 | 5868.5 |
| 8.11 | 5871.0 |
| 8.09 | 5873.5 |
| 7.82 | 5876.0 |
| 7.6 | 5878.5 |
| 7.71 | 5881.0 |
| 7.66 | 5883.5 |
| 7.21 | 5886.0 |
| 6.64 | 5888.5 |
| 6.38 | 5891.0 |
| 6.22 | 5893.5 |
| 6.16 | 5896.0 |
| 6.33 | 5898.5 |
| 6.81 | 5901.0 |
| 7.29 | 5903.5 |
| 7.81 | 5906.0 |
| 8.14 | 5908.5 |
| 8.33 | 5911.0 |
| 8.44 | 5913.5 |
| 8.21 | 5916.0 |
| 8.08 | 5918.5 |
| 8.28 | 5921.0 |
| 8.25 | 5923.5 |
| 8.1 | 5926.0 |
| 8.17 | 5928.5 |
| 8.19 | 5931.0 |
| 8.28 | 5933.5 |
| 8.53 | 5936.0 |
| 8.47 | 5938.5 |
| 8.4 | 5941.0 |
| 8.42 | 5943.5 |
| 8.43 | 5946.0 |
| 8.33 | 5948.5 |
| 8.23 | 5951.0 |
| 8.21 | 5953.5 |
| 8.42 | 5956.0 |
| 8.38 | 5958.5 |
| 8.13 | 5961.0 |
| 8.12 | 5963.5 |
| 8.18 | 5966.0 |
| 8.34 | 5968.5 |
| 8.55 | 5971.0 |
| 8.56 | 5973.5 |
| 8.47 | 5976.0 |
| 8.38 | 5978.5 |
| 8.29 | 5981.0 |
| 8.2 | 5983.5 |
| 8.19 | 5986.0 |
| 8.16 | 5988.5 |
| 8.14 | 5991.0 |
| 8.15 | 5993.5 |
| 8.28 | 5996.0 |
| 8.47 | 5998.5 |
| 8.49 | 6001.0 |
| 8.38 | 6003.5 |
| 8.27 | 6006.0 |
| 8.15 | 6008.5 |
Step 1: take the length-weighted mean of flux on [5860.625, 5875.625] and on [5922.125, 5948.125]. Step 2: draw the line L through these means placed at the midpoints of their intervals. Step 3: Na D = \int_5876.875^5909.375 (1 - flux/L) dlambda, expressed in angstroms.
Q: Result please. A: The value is 4.4 angstroms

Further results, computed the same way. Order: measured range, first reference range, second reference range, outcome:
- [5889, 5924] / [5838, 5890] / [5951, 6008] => 3.1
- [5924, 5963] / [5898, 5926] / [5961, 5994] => -1.2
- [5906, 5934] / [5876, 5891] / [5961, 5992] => -1.8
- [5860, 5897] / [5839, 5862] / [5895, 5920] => 2.7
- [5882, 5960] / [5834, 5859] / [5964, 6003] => 5.5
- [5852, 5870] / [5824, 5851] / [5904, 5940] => 0.6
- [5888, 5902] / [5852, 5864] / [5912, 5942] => 3.3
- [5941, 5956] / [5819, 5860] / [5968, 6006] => 0.1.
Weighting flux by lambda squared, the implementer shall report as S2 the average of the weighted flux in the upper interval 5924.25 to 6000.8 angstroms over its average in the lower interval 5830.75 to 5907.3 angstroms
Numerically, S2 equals 1.09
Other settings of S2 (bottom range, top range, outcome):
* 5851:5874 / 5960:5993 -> 1.04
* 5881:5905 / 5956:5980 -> 1.26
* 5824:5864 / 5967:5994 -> 1.01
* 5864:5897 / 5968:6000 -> 1.17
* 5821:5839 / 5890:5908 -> 0.79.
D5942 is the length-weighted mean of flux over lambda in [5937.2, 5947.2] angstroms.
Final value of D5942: 8.43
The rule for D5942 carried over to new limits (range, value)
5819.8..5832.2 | 8.82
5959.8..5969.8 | 8.19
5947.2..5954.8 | 8.26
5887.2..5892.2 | 6.52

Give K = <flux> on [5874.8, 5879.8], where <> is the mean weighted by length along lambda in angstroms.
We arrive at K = 7.71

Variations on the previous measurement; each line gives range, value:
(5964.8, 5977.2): 8.42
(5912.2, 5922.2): 8.25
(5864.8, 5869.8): 8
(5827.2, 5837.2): 8.81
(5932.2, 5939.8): 8.42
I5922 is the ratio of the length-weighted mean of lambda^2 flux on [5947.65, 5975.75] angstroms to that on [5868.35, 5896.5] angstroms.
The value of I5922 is 1.17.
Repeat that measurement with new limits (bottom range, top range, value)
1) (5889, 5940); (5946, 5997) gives 1.10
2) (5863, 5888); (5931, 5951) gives 1.10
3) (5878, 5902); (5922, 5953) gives 1.23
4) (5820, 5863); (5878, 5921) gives 0.87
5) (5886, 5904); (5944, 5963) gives 1.29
